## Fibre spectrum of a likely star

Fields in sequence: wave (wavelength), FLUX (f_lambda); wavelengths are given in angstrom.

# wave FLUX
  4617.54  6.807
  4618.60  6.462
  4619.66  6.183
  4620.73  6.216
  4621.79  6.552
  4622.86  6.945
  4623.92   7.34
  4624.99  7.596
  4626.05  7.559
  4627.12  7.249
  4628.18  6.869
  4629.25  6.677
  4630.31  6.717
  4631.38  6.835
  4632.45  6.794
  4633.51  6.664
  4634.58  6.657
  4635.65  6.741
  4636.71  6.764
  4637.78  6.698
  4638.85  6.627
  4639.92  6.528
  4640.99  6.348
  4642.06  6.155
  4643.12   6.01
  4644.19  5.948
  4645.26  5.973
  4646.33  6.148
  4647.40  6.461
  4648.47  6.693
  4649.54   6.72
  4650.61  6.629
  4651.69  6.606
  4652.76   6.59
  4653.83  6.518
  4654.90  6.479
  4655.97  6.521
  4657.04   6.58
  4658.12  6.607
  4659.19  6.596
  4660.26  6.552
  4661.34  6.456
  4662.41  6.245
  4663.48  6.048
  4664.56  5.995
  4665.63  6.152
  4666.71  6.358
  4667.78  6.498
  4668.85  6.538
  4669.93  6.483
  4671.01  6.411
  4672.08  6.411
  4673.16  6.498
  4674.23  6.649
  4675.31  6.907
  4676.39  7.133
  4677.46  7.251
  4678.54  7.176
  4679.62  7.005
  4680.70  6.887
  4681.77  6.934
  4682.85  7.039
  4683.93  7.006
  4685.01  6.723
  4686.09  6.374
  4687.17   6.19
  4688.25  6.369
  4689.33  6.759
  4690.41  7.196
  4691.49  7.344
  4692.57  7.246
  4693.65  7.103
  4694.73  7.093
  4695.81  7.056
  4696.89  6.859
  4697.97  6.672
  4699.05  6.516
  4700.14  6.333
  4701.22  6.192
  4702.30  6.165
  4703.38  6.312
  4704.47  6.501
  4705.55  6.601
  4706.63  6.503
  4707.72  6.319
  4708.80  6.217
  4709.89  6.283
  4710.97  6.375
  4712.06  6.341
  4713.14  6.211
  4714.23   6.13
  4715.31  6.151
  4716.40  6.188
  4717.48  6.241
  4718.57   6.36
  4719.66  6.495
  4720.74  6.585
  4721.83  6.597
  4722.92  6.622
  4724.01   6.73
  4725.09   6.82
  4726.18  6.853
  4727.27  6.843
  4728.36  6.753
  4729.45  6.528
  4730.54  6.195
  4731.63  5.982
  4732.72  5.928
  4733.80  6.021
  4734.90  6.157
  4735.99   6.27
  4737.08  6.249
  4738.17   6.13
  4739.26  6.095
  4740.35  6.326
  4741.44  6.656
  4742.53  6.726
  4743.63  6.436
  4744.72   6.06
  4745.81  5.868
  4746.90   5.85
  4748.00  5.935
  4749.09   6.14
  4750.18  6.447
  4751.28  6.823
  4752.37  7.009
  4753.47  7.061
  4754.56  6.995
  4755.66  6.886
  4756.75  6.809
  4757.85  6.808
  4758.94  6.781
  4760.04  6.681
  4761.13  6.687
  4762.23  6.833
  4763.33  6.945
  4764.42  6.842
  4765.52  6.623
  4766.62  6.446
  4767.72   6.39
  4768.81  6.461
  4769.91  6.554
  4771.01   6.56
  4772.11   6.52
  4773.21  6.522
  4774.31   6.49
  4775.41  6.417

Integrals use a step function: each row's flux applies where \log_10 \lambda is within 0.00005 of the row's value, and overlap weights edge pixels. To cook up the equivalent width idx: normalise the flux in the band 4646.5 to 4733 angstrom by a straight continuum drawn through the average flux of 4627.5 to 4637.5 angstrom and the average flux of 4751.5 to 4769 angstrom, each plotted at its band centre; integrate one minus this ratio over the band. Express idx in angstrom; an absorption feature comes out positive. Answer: 2.52 angstrom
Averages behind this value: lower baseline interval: 6.76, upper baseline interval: 6.78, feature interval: 6.57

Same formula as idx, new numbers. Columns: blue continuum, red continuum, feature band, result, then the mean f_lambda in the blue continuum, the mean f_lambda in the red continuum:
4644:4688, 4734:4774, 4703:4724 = 0.50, 6.56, 6.51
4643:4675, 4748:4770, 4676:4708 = -1.24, 6.42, 6.7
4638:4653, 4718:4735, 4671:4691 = -1.16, 6.39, 6.47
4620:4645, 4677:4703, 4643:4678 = 1.42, 6.7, 6.81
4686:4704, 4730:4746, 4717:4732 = -0.43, 6.7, 6.22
